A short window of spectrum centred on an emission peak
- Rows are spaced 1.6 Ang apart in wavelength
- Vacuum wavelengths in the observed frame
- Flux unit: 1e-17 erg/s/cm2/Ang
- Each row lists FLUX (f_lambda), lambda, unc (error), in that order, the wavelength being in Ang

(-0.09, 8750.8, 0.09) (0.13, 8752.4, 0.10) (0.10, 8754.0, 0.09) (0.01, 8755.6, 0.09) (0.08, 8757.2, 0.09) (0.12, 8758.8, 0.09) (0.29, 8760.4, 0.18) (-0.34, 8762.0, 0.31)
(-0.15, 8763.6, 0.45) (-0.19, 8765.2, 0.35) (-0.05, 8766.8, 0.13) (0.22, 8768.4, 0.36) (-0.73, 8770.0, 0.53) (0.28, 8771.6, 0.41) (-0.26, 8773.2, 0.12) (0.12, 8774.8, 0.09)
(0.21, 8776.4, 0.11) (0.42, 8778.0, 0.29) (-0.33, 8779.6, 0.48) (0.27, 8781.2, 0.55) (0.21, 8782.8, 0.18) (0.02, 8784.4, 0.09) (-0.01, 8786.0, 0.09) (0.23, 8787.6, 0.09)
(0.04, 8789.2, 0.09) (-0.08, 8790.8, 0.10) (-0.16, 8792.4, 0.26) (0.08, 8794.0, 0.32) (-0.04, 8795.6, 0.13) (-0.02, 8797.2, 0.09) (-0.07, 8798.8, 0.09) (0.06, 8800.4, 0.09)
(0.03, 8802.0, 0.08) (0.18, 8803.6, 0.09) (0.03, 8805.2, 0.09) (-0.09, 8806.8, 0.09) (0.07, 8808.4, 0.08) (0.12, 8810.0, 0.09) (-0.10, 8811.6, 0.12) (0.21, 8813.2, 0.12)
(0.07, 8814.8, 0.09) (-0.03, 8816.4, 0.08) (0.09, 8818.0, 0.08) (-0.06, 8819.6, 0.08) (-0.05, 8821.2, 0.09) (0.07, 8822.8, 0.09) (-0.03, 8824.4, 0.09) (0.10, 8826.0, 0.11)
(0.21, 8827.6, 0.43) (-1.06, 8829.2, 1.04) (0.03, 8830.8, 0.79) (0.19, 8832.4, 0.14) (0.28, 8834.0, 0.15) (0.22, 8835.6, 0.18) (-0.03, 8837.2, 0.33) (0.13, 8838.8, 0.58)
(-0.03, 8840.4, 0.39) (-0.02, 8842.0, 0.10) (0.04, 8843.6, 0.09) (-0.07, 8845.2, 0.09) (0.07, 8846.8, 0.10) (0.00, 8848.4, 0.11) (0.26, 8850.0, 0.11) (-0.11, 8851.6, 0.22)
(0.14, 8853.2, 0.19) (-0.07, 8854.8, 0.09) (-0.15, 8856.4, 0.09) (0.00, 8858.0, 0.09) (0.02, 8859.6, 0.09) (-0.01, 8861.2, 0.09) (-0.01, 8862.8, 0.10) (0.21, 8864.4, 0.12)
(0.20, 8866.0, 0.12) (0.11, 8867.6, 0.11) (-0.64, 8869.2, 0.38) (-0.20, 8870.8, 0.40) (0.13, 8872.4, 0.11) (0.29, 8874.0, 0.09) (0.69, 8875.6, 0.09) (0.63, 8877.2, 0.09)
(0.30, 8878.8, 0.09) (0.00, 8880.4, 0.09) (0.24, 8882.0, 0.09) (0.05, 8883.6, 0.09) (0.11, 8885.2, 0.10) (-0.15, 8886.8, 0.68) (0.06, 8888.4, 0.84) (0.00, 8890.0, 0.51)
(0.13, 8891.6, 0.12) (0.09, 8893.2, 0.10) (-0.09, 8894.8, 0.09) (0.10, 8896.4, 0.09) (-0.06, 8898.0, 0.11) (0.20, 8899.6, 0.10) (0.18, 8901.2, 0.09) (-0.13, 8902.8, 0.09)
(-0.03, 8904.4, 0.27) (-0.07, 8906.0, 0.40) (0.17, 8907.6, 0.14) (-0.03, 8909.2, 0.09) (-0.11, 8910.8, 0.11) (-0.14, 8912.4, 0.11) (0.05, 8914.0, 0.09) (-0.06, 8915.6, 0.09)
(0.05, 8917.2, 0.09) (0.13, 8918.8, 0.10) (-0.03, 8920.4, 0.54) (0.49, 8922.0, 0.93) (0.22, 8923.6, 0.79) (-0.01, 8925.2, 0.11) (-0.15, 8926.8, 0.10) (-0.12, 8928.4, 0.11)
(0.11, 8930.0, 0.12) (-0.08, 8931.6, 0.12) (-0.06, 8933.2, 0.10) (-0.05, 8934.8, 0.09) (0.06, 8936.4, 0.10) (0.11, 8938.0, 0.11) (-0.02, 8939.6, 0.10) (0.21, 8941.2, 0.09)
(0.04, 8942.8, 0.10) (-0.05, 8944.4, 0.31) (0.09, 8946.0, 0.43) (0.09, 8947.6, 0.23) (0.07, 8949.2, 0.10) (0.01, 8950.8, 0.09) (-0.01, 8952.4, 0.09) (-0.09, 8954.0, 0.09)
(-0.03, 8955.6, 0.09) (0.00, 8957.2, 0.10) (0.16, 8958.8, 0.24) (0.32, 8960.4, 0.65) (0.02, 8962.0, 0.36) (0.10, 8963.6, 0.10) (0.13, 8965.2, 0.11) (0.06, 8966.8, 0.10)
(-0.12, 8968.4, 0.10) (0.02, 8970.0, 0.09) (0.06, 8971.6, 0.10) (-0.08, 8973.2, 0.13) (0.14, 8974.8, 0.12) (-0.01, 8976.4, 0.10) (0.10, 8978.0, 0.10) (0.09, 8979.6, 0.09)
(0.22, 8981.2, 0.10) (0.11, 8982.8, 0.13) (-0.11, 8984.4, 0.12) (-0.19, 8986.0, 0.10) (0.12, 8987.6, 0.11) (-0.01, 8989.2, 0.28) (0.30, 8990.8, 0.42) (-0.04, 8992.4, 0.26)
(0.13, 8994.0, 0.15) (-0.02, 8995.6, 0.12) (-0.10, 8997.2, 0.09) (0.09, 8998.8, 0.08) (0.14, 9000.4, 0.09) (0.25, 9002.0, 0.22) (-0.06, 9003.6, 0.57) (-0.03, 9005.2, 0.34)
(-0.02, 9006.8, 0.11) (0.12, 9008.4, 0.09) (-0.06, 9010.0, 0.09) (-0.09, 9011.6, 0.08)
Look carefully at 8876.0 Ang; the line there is H-gamma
